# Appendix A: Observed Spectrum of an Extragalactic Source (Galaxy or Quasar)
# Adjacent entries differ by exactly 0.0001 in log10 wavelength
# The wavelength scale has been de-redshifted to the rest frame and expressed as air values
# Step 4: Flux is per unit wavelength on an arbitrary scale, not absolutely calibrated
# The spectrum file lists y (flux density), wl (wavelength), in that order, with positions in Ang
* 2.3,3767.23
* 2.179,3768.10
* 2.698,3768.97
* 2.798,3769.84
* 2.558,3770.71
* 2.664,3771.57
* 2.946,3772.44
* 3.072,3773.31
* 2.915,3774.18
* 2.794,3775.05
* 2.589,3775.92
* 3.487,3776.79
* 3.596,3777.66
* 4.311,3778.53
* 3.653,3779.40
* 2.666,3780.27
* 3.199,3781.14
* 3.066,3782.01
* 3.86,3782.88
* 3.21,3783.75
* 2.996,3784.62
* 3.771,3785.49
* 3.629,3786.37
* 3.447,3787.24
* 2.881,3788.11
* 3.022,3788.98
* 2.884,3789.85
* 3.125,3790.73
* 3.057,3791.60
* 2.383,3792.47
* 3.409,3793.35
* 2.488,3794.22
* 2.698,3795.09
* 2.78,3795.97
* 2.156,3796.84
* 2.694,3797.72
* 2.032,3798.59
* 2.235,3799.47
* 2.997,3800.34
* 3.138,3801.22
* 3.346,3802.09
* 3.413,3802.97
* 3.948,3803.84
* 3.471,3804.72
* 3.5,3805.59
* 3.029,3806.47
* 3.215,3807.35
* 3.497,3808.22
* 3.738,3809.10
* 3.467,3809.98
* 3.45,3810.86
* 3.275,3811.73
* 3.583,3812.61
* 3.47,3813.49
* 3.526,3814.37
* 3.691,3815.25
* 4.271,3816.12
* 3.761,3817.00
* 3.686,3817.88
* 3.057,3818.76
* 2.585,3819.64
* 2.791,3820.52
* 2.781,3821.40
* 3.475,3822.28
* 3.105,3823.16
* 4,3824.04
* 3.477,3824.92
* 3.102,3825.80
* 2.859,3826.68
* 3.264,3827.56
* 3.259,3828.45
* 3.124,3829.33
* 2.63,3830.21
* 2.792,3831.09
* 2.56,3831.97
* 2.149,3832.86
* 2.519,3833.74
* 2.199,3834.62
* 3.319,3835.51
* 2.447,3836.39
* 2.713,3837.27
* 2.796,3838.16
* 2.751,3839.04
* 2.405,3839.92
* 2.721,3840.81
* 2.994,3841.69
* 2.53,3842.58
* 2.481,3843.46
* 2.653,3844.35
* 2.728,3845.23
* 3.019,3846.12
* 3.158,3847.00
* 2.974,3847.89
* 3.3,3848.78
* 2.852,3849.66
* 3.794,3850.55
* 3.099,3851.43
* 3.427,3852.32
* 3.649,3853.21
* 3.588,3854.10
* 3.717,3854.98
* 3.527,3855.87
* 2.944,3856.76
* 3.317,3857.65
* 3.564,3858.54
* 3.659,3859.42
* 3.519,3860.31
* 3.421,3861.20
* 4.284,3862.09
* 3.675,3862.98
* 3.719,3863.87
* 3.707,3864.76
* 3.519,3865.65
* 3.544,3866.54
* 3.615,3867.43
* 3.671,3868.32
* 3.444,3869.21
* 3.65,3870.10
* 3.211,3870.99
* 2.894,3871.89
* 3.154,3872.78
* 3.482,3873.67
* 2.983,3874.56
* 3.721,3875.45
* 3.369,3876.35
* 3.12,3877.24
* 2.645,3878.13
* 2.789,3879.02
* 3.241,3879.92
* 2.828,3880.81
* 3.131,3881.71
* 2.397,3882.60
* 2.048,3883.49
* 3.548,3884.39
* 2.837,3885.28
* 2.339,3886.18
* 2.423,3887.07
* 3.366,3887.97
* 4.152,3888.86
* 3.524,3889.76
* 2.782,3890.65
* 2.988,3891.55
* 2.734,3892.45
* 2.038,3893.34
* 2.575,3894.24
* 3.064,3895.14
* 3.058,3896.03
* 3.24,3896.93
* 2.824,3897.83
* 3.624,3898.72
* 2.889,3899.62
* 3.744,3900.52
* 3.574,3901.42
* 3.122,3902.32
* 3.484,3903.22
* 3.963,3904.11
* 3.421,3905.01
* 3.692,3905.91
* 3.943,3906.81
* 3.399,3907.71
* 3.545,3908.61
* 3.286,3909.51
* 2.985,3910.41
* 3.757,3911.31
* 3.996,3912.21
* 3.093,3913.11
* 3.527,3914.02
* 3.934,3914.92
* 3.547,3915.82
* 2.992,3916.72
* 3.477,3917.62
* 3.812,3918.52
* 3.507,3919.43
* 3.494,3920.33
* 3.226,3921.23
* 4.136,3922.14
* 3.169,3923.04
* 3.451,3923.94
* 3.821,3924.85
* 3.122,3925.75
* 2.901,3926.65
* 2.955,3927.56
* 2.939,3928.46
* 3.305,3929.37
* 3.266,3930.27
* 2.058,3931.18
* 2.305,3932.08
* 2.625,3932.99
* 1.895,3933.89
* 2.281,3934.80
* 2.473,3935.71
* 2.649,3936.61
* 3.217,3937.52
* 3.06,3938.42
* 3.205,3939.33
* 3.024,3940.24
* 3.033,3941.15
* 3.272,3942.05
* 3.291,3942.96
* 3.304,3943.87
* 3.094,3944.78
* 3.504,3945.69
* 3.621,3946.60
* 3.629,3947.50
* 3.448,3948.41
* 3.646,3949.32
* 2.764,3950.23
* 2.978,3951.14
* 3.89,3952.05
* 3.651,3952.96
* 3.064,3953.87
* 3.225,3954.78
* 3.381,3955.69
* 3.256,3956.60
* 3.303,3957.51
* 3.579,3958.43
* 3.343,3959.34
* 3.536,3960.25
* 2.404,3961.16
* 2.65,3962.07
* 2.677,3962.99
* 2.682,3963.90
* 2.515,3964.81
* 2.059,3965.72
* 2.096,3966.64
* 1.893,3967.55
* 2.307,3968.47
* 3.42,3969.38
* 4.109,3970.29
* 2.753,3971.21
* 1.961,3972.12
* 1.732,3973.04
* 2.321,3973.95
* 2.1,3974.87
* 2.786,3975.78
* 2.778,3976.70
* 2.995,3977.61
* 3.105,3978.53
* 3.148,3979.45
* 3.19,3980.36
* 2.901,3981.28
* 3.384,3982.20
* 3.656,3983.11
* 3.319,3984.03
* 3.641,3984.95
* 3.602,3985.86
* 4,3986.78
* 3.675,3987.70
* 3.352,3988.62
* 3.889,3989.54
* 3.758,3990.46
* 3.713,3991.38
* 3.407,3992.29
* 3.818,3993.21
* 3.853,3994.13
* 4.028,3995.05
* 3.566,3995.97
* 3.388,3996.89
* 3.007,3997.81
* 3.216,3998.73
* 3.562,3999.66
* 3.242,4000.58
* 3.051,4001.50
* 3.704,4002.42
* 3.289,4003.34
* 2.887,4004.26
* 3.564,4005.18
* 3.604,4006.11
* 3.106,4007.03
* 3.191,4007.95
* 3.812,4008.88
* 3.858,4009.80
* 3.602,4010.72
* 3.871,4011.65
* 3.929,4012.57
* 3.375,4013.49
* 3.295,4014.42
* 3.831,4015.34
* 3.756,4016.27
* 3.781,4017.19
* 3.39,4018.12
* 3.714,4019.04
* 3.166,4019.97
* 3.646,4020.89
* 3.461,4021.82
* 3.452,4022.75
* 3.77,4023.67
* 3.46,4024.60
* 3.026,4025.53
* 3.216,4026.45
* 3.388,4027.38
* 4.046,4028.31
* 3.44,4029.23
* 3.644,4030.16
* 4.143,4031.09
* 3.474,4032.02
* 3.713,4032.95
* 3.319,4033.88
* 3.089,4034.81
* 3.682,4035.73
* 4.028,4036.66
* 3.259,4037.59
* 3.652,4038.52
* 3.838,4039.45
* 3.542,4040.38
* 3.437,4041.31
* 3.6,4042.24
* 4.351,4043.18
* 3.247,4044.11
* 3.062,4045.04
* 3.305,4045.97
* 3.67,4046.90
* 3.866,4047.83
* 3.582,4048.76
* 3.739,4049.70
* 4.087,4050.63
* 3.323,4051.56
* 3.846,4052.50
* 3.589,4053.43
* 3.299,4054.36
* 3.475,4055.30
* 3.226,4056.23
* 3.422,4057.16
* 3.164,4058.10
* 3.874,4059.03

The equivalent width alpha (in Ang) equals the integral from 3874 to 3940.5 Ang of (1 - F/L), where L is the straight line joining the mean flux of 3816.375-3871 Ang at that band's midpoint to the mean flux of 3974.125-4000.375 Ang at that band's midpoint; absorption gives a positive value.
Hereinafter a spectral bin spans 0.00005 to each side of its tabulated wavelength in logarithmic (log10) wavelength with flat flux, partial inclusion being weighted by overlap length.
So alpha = 2.3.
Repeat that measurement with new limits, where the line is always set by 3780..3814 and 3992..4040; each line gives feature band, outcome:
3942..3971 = 2.7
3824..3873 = 1.1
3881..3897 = 2.0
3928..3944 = 2.6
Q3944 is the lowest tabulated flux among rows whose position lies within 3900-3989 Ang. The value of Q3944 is 1.732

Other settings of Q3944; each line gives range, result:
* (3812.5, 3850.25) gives 2.149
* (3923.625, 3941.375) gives 1.895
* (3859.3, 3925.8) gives 2.038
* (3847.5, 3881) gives 2.645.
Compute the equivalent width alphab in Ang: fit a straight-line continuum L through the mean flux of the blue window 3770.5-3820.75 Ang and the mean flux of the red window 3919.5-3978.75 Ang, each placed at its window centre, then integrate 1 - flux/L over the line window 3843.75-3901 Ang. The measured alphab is -2.34 Ang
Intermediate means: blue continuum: 3.18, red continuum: 2.98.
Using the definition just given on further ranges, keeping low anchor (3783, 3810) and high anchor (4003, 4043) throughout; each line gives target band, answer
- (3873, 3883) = 0.57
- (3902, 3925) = -1.40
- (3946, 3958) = 0.10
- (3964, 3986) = 4.09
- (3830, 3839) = 1.56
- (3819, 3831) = 0.17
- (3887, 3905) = 0.61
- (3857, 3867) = -1.22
